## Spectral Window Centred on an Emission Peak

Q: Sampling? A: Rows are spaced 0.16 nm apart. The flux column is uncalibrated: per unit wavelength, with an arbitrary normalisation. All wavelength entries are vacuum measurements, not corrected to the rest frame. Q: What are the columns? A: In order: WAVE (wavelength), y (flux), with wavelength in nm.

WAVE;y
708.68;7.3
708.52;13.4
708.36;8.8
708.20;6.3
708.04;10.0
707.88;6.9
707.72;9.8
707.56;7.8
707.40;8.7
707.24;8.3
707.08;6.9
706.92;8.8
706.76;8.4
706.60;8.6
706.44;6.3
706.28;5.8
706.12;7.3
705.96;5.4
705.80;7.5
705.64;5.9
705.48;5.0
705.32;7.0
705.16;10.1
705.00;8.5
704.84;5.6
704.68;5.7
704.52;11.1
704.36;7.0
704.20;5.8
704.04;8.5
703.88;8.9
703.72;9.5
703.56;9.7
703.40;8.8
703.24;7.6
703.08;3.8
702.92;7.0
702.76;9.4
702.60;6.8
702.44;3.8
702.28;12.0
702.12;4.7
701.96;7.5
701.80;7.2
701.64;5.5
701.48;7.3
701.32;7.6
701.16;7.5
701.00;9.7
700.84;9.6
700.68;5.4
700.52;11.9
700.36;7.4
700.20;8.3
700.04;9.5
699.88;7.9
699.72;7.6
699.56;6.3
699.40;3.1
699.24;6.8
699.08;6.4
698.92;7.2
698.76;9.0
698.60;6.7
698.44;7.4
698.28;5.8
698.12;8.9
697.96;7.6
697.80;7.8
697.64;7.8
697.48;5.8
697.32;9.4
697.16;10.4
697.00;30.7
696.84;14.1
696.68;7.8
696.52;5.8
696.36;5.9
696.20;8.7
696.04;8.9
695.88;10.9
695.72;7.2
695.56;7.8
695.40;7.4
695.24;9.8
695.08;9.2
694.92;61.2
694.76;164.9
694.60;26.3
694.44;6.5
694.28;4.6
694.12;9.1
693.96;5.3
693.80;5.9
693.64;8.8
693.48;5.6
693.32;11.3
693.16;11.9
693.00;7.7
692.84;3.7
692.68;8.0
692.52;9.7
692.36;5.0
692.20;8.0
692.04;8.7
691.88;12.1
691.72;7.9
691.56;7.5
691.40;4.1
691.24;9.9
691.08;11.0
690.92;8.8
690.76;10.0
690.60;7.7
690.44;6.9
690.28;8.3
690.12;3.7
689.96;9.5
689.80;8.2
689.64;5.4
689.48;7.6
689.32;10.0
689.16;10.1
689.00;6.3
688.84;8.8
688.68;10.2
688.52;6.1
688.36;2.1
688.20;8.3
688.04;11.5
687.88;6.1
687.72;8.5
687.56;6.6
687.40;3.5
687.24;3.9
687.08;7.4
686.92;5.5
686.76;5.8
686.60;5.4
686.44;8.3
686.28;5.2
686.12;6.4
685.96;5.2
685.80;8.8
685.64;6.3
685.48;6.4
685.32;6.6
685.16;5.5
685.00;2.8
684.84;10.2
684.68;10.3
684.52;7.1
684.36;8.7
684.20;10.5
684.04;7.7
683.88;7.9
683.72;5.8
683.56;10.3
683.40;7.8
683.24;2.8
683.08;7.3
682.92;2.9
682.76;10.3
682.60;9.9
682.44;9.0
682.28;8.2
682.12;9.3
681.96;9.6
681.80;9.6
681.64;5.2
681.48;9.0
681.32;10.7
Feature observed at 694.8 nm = H-alpha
